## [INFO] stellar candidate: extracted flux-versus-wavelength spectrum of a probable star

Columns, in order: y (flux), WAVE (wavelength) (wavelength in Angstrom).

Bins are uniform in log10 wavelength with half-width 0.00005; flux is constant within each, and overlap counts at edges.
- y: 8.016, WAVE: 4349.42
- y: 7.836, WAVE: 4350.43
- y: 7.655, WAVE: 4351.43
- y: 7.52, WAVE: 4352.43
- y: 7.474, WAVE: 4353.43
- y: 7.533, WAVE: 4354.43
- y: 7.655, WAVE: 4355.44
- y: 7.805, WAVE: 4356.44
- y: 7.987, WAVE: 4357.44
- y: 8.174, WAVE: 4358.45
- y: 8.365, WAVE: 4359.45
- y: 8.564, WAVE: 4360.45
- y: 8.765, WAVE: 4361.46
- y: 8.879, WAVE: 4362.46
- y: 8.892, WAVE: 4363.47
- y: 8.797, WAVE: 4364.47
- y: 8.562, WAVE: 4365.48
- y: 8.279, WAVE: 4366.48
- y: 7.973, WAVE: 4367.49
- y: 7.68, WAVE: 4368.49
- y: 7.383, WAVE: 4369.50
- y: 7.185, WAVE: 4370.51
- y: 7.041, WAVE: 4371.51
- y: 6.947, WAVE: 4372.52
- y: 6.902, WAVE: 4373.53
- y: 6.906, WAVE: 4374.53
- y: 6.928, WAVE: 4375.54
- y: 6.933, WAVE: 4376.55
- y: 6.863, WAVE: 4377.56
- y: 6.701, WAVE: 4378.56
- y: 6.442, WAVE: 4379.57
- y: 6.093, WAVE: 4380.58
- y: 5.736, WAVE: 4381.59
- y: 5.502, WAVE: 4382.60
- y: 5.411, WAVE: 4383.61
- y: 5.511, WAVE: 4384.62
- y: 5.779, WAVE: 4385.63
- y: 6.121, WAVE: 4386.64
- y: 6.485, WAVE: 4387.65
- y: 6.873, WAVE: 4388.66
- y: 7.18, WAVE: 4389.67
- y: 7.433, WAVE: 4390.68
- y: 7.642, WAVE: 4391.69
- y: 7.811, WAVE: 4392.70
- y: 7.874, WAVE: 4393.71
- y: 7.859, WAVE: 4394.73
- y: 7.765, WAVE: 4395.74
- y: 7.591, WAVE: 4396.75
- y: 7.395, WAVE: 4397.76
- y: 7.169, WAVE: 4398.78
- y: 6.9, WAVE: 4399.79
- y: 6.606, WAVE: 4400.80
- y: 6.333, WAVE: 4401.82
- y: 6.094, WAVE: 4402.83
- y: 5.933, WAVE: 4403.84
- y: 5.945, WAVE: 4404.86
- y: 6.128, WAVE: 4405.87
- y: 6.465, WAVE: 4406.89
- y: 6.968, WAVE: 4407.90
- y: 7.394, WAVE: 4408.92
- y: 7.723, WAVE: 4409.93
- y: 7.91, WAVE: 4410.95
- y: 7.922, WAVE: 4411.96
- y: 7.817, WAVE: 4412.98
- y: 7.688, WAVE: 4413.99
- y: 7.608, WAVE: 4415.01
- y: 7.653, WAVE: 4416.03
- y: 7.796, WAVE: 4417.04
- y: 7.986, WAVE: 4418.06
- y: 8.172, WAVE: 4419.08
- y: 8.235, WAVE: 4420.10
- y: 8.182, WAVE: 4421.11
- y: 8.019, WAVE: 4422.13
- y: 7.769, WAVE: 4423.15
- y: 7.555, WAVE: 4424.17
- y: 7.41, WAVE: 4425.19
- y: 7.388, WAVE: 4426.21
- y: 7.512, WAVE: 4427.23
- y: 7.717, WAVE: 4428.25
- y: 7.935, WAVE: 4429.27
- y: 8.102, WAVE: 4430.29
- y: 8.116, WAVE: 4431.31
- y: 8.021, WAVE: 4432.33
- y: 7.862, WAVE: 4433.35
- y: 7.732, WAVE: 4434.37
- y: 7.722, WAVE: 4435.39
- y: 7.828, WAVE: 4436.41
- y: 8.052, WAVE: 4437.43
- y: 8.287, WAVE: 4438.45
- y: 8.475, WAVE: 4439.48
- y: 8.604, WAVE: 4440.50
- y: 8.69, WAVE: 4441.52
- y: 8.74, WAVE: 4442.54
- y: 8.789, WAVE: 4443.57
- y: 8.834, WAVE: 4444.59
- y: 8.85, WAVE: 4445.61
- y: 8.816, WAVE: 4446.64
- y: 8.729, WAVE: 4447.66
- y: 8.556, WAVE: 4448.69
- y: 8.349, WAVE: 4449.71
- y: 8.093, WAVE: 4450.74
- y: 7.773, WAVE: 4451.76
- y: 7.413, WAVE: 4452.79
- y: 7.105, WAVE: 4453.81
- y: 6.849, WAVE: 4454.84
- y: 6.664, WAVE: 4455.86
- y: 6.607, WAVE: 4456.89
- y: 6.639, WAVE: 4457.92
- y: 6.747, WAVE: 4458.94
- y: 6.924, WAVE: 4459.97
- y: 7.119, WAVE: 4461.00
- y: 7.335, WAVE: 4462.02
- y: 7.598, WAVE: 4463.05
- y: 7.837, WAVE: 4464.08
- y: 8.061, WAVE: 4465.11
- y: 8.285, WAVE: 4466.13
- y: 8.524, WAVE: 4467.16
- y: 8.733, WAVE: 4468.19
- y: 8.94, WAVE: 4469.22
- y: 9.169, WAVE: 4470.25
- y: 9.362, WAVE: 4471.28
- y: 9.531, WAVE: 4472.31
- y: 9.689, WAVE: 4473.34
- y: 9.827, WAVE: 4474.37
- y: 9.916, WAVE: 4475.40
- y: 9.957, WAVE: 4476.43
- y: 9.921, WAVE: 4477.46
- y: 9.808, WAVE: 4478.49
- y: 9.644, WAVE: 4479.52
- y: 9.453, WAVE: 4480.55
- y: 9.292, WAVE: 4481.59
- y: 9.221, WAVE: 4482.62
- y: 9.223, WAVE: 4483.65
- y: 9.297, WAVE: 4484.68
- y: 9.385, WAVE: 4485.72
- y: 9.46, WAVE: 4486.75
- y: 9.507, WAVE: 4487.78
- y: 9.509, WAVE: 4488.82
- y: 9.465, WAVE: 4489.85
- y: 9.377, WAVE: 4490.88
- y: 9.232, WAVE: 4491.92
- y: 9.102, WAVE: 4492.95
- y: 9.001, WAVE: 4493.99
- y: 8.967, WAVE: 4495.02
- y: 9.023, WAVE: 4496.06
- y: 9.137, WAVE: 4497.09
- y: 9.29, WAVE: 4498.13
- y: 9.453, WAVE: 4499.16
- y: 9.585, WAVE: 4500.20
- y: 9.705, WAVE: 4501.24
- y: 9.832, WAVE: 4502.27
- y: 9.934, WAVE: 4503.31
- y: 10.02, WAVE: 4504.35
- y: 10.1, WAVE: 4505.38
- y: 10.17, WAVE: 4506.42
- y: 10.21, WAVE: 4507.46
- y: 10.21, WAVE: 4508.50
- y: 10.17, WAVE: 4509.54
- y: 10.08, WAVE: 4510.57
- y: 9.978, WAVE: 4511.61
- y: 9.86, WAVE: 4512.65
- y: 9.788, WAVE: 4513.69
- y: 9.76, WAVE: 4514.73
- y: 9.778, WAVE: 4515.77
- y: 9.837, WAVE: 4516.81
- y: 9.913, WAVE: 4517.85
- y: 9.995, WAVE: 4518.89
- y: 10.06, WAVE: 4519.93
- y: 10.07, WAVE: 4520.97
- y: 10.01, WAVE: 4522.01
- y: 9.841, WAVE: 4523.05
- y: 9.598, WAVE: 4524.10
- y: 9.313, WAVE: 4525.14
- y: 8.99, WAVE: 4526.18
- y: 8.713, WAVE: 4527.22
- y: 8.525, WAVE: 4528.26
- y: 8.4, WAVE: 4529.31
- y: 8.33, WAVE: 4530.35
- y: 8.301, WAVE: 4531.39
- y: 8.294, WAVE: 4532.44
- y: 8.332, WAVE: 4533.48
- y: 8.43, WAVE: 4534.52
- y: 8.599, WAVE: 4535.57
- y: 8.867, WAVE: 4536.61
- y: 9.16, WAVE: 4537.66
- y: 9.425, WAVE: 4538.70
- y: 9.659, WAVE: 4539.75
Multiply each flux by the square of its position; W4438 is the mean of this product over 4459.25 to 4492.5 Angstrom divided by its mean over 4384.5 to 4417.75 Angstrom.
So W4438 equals 1.31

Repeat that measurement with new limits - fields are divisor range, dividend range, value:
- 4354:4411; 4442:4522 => 1.32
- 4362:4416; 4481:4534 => 1.41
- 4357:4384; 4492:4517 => 1.39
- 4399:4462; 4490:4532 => 1.29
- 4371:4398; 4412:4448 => 1.21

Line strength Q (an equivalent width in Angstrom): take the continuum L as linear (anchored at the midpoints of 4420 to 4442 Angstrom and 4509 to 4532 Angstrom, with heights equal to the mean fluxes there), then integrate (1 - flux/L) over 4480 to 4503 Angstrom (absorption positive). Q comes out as -0.9 Angstrom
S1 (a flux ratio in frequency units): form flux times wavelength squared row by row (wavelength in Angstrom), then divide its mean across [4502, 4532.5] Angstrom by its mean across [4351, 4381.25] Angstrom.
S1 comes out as 1.35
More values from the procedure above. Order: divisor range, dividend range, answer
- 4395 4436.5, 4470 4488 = 1.31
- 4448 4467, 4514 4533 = 1.28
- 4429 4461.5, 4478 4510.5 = 1.24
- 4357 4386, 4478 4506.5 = 1.37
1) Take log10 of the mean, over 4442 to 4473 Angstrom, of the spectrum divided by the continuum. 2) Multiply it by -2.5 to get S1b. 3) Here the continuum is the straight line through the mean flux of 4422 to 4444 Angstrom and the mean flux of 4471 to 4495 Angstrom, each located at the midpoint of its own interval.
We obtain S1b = 0.09 mag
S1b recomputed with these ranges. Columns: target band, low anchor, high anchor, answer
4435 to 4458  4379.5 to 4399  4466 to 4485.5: 0.06 mag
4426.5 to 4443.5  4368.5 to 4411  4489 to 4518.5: -0.02 mag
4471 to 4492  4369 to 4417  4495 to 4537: -0.09 mag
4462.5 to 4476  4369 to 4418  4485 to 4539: -0.04 mag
